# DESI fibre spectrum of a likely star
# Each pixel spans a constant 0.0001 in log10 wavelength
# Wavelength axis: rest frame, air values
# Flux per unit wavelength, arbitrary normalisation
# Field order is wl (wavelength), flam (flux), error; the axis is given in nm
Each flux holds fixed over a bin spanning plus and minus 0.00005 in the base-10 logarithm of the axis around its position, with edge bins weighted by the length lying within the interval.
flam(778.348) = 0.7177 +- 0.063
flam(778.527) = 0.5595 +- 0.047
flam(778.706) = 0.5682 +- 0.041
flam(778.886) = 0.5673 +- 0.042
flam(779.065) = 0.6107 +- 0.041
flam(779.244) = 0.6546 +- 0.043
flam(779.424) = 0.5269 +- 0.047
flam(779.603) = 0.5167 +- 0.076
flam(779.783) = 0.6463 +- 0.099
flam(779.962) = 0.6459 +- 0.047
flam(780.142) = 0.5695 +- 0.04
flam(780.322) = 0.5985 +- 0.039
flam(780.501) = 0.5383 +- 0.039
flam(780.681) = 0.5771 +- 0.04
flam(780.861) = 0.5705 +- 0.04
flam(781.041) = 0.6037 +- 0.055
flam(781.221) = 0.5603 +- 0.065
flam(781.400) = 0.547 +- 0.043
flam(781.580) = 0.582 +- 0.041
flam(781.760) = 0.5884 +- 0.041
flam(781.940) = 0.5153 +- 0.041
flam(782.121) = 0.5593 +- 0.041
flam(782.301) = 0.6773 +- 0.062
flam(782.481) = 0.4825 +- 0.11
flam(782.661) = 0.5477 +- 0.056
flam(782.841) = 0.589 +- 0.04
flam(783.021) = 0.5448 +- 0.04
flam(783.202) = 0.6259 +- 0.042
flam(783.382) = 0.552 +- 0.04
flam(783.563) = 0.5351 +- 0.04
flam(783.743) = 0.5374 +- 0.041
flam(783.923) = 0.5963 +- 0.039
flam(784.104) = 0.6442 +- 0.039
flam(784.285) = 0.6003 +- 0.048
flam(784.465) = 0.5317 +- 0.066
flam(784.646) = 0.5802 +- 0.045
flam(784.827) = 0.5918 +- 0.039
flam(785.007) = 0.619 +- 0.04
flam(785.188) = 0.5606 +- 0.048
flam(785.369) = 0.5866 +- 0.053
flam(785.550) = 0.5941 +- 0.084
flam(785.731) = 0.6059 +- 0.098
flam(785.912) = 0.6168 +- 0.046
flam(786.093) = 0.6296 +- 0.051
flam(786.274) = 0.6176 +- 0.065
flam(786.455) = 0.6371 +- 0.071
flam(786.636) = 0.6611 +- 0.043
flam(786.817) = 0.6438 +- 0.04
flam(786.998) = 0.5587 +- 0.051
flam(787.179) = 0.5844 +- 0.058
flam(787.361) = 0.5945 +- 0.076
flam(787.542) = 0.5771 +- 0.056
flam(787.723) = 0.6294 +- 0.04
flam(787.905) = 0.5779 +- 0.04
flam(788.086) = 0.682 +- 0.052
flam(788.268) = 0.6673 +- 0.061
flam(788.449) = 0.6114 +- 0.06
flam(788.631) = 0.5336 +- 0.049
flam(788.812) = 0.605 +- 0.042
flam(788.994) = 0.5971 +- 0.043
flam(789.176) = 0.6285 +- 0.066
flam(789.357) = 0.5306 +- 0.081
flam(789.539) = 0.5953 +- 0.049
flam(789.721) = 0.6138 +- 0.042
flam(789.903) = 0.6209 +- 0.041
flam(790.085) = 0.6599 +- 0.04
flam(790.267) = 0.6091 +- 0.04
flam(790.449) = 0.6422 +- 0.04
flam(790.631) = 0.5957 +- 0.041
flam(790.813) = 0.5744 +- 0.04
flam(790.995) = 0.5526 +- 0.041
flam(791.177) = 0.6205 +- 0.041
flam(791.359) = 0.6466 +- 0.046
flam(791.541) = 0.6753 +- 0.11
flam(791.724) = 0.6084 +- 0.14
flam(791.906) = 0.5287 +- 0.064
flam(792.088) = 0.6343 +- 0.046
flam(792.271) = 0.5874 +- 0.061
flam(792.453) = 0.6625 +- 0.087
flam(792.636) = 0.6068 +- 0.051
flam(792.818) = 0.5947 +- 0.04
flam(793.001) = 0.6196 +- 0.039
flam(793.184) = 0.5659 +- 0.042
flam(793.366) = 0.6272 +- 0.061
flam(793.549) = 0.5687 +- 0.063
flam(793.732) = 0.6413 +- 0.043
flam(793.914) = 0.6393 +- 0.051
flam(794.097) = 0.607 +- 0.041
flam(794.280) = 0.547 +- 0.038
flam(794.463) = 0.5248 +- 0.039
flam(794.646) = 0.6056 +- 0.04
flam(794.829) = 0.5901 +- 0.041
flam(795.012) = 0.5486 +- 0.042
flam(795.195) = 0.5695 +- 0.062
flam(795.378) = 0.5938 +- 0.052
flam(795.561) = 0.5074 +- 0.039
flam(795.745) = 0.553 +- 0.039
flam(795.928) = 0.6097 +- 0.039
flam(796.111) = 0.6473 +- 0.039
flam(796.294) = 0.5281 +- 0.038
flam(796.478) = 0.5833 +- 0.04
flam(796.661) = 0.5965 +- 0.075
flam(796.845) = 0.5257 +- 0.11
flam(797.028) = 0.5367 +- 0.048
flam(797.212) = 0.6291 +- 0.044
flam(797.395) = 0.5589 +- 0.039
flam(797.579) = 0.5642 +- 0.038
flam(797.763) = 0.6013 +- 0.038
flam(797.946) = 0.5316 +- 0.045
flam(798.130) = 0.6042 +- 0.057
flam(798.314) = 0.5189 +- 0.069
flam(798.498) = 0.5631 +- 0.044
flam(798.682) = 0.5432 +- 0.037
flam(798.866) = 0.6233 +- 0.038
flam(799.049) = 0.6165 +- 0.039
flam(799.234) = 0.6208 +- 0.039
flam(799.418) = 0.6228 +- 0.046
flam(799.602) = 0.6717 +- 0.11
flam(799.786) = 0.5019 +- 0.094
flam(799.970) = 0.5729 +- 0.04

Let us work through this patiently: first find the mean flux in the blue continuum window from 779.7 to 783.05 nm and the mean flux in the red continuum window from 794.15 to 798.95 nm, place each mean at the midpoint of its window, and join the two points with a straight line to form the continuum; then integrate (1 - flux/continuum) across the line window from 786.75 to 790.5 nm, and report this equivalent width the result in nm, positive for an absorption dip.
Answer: -0.22 nm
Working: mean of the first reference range 0.576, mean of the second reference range 0.57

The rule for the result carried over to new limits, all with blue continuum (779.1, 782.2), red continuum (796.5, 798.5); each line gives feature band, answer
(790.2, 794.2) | -0.27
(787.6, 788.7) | -0.09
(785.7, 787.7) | -0.14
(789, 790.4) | -0.09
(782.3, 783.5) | 0.02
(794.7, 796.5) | -0.02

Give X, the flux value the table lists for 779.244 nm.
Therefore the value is 0.6546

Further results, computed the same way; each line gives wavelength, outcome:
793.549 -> 0.5687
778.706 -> 0.5682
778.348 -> 0.7177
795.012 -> 0.5486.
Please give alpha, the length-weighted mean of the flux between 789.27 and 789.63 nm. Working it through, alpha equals 0.563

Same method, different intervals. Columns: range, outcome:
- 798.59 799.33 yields 0.601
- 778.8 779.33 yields 0.612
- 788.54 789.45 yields 0.579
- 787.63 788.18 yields 0.629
